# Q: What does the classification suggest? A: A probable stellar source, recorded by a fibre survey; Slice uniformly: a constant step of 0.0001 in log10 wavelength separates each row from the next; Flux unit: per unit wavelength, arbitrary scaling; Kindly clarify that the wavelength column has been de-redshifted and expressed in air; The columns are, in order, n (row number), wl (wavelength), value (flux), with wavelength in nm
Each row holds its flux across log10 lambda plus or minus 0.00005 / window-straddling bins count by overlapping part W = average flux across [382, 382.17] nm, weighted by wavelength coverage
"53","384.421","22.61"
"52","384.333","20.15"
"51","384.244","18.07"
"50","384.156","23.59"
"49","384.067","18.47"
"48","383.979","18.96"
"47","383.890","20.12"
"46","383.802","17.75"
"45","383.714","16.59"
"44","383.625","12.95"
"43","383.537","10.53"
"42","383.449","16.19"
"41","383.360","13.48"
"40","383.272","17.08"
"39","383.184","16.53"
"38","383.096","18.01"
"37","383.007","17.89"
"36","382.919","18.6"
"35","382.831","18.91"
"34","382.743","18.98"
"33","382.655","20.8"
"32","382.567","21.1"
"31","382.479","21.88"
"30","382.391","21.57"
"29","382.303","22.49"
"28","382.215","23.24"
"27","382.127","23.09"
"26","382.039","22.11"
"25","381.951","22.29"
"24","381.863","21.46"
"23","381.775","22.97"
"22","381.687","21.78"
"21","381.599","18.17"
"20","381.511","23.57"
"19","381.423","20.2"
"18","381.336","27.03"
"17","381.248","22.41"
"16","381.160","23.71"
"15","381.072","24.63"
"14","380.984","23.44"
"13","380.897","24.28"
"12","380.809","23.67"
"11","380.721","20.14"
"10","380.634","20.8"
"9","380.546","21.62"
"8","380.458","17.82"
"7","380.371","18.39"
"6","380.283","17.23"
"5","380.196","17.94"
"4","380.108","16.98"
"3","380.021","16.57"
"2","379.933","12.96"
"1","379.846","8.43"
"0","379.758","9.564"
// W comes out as 22.6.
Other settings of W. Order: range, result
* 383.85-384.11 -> 19.2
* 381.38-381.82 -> 21.3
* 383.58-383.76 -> 14.8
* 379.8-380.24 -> 14.6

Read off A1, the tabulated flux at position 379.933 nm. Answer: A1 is 12.96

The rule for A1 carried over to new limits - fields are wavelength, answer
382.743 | 18.98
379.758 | 9.564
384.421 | 22.61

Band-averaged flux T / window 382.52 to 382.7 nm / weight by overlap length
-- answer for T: 21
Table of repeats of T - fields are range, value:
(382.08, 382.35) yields 22.9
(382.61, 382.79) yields 19.9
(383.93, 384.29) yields 19.7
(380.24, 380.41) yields 17.8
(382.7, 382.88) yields 19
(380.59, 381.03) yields 22.5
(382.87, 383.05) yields 18.3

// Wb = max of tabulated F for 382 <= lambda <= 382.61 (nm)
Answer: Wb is 23.24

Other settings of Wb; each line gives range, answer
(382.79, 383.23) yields 18.91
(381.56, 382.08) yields 22.97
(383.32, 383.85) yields 17.75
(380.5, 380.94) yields 24.28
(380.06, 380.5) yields 18.39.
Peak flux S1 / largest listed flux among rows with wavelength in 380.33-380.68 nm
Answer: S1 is 21.62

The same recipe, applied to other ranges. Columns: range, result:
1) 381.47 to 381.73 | 23.57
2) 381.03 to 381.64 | 27.03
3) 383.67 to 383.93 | 20.12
